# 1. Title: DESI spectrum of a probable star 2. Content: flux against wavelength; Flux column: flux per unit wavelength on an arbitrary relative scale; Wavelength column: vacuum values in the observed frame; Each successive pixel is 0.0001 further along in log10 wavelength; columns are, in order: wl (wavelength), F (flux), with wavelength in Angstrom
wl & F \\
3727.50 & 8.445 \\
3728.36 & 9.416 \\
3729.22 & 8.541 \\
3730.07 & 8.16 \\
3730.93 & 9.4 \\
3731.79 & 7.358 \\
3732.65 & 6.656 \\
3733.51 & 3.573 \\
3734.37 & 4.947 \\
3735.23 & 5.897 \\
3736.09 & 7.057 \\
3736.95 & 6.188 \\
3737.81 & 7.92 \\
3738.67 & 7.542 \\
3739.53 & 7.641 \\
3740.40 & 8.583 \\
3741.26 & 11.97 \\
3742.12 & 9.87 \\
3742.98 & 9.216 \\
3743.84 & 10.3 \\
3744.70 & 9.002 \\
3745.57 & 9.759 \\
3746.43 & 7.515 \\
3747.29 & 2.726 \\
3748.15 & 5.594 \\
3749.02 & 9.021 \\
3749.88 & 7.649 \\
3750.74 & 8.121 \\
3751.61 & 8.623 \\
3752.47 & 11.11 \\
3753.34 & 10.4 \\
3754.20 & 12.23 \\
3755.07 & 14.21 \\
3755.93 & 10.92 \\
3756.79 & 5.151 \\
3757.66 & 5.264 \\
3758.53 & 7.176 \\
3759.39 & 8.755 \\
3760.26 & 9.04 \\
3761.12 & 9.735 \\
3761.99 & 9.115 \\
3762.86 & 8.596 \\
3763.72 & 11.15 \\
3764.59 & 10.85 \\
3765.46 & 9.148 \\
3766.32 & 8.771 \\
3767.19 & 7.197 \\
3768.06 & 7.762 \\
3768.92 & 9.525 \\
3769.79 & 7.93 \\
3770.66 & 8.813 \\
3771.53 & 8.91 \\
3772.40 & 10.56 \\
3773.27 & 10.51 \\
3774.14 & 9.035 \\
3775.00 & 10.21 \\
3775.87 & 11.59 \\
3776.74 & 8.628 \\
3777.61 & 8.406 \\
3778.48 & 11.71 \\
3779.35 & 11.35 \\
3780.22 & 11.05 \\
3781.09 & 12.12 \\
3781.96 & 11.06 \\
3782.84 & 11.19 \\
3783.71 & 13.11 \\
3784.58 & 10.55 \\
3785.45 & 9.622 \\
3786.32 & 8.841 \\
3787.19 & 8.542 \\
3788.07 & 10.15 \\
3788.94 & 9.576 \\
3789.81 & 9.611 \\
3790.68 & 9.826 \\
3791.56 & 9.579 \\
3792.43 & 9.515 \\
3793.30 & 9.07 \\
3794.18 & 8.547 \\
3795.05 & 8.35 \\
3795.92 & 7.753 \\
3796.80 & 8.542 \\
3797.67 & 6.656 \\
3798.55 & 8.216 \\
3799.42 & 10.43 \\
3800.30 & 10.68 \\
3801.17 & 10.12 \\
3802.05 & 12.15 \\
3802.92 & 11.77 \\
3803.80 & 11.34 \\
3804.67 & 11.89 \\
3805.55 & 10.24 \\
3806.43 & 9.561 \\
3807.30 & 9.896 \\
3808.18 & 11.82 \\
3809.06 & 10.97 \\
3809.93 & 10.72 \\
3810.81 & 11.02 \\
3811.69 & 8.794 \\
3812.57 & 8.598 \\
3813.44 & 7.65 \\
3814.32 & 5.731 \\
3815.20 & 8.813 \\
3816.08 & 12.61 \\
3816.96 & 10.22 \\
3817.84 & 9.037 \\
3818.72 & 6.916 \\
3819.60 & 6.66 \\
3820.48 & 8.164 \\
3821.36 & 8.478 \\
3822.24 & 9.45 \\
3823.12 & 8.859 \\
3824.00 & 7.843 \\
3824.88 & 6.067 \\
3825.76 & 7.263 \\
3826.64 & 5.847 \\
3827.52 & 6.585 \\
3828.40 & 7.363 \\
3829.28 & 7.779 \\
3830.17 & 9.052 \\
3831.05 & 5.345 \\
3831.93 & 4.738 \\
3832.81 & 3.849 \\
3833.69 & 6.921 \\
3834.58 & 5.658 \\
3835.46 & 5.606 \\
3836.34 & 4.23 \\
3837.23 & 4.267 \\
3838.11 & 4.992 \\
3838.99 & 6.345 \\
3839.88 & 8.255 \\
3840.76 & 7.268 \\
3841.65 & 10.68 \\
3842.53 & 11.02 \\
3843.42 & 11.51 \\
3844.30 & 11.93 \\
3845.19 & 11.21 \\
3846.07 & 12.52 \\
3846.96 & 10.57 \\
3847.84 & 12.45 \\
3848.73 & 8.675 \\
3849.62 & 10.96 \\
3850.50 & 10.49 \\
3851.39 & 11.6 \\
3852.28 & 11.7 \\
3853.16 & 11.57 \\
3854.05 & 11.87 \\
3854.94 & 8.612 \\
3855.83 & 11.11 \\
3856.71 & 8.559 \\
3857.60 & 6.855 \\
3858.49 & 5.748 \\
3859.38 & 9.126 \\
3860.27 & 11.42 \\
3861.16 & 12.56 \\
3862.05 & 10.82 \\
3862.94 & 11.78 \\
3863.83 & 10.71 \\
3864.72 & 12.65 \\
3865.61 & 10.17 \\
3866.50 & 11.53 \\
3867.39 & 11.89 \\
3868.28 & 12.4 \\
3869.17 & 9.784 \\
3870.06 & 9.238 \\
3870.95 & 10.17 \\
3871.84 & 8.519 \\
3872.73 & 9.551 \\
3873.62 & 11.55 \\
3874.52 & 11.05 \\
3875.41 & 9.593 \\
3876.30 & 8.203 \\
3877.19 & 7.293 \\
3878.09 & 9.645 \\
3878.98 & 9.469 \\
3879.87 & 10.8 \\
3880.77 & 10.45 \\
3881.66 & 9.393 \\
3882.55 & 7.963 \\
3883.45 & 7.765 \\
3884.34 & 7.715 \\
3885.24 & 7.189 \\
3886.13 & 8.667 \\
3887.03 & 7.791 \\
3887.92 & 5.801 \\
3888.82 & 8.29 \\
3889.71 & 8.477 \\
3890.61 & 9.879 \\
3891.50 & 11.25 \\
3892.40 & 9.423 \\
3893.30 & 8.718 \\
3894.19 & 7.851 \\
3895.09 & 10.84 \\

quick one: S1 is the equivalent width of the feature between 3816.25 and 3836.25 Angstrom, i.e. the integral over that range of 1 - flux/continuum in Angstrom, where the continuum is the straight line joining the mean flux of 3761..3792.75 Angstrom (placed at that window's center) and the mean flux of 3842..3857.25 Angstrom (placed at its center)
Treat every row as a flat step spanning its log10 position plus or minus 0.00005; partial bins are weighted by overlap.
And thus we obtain 6.4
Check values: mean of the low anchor 9.84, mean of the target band 7.19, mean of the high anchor 10.9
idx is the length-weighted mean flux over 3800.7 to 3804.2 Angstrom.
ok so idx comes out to 11.3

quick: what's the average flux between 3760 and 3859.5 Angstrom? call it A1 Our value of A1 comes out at 9.18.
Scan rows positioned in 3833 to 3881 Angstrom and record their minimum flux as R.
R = 4.23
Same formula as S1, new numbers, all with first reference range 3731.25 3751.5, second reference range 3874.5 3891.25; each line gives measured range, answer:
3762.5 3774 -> -2.07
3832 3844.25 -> 1.88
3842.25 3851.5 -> -3.04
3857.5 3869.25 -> -2.93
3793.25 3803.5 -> -1.73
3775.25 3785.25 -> -3.85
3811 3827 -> -0.07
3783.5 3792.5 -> -2.13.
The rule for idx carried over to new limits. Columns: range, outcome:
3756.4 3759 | 5.91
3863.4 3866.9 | 11.3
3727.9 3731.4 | 8.87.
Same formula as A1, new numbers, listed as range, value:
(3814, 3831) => 7.99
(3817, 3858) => 8.43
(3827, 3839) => 5.9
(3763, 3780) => 9.59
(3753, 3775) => 9.25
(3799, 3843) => 8.39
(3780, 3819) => 9.83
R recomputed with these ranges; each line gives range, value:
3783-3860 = 3.849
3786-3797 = 7.753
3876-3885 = 7.293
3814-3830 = 5.731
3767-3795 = 7.197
